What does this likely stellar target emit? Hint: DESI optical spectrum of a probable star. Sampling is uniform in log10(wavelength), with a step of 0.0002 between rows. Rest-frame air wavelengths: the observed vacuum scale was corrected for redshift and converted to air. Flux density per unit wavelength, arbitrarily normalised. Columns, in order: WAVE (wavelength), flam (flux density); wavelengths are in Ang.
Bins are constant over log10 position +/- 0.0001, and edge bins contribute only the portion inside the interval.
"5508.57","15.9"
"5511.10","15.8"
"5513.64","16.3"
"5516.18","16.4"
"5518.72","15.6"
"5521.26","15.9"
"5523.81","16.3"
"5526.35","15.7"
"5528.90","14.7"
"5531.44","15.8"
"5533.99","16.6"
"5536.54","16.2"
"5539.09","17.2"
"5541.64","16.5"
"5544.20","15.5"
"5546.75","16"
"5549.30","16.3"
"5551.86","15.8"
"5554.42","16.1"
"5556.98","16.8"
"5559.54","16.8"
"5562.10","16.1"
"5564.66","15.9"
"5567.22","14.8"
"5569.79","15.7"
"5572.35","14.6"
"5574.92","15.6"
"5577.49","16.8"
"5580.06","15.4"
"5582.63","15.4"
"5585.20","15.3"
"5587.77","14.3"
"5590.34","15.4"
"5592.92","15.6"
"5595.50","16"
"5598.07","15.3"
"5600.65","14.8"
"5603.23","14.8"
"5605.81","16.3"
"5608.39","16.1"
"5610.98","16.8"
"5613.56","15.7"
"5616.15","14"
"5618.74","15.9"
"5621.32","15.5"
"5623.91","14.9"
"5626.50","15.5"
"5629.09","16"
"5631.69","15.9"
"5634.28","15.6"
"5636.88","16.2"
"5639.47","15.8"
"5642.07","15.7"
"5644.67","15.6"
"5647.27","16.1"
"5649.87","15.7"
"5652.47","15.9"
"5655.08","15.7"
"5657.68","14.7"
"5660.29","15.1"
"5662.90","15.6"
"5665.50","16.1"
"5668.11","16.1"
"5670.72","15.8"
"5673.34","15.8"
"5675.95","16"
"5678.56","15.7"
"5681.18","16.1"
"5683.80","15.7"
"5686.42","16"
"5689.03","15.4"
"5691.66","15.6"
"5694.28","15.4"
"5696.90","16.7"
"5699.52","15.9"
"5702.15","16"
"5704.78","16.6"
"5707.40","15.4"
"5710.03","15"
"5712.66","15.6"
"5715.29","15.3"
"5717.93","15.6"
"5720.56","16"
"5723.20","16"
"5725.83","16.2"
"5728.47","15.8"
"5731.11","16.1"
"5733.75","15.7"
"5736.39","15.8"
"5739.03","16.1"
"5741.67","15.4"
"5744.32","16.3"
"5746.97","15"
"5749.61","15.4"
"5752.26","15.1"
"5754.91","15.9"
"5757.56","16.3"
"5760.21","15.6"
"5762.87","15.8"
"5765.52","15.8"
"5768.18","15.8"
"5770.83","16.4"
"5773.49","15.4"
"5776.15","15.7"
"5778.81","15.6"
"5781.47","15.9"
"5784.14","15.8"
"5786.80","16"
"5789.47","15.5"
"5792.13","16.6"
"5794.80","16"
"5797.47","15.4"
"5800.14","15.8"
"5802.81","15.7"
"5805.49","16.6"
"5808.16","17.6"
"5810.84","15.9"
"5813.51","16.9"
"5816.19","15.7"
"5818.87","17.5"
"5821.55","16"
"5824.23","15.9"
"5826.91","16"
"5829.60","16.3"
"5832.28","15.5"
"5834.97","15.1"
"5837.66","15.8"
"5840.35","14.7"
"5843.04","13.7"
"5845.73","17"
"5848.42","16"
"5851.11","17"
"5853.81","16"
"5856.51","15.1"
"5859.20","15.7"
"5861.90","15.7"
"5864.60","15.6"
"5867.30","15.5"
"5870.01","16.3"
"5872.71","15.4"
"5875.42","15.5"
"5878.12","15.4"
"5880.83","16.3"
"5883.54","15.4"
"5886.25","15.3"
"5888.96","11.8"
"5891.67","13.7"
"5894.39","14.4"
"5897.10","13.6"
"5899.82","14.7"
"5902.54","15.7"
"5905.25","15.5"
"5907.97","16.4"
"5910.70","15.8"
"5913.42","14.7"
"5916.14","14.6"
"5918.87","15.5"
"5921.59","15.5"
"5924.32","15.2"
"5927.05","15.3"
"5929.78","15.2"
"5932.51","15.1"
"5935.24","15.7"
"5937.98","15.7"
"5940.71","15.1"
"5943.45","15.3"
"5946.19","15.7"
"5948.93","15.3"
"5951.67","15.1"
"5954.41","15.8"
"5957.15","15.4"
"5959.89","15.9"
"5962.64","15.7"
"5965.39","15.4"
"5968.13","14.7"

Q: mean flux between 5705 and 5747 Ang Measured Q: 15.8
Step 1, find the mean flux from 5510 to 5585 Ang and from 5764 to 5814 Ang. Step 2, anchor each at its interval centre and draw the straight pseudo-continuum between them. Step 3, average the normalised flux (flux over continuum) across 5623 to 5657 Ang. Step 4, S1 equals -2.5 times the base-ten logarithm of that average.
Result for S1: 0.016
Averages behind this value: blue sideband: 15.9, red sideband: 16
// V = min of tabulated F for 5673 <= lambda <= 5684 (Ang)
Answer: 15.7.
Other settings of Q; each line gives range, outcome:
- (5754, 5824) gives 16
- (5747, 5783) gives 15.7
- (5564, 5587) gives 15.5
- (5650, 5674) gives 15.6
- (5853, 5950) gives 15.2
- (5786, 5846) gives 15.9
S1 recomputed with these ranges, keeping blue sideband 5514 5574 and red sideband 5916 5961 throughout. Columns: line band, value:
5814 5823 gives -0.059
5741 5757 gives 0.008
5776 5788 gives -0.013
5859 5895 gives 0.025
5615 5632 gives 0.034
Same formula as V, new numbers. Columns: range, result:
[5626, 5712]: 14.7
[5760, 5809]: 15.4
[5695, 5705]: 15.9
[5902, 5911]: 15.5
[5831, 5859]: 13.7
